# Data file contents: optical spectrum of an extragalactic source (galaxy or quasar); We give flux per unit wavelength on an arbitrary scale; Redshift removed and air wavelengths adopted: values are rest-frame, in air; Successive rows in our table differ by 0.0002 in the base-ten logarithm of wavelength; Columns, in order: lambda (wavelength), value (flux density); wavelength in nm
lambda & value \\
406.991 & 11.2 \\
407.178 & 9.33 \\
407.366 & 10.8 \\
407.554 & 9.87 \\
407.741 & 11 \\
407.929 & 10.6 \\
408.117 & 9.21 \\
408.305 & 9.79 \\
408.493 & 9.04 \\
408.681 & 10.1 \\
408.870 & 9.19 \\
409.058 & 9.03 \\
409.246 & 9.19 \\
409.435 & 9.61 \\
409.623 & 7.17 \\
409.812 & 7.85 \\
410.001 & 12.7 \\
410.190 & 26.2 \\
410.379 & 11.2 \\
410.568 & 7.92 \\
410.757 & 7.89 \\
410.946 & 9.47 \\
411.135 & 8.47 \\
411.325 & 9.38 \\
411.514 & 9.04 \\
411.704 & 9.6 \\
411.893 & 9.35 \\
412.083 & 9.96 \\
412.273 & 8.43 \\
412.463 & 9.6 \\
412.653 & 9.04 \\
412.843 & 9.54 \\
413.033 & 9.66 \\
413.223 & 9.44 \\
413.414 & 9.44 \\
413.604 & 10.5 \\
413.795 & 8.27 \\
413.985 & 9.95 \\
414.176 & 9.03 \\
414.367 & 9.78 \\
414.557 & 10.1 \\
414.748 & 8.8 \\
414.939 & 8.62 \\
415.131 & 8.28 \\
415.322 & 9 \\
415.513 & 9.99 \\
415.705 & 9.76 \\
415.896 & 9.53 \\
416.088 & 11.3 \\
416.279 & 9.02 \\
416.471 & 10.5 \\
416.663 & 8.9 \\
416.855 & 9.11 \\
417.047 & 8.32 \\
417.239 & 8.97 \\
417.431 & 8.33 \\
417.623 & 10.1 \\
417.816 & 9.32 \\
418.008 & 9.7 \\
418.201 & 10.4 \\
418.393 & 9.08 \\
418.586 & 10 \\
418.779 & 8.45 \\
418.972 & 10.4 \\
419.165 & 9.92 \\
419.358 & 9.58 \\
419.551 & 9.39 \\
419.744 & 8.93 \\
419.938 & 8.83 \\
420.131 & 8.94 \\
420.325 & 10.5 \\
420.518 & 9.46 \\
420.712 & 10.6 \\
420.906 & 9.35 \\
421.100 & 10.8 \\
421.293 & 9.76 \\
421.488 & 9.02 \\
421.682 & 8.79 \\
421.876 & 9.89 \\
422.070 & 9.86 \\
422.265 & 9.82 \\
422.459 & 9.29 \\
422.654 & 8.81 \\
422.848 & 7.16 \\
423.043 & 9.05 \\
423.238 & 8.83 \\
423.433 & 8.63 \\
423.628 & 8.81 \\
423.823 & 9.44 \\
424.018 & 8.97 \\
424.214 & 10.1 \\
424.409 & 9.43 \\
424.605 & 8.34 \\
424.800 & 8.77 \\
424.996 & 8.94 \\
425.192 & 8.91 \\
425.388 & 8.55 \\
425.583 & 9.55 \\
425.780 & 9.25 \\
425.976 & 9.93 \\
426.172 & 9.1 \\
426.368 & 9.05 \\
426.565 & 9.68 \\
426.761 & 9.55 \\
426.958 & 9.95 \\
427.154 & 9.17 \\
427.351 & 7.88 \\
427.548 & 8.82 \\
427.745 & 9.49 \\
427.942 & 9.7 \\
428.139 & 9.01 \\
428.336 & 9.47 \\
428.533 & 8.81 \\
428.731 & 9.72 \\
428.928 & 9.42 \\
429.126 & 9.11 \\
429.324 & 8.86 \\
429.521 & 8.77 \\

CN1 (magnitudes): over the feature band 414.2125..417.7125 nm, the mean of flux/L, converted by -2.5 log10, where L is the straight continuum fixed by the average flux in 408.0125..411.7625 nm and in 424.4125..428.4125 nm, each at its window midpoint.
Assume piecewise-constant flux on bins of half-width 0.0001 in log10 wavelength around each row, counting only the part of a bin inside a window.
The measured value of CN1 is 0.05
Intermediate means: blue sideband 10.1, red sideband 9.16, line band 9.35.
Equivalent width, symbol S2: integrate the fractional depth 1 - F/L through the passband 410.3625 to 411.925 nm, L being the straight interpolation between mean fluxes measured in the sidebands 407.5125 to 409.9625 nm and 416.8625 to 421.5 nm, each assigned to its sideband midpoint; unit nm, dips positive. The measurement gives 0.07 nm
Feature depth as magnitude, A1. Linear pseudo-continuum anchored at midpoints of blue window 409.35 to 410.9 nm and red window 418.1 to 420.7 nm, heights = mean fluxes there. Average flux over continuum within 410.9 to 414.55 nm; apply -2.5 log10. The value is 0.15 mag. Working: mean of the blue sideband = 11.3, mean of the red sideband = 9.56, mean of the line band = 9.38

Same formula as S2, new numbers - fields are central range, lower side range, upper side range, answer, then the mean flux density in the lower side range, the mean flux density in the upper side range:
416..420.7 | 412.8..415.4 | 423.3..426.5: -0.133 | 9.31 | 9.11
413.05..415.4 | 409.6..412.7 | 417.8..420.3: 0.162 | 10.3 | 9.49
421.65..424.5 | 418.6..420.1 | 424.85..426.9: 0.053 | 9.37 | 9.25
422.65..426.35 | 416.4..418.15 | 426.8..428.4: 0.092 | 9.26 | 9.19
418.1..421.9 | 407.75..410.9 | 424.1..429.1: 0.031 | 10.4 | 9.22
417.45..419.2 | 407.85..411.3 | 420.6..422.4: 0.043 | 10.2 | 9.75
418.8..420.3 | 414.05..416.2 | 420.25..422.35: 0.043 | 9.48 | 9.8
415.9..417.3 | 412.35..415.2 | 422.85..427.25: -0.026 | 9.34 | 9.14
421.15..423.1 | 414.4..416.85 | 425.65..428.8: 0.038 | 9.48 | 9.28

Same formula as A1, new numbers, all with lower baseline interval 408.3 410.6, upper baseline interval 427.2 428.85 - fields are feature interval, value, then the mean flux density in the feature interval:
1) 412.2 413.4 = 0.130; 9.31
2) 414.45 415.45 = 0.146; 9.01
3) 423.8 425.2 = 0.039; 9.1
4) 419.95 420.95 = 0.010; 9.71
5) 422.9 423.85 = 0.084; 8.83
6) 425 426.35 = 0.017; 9.19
